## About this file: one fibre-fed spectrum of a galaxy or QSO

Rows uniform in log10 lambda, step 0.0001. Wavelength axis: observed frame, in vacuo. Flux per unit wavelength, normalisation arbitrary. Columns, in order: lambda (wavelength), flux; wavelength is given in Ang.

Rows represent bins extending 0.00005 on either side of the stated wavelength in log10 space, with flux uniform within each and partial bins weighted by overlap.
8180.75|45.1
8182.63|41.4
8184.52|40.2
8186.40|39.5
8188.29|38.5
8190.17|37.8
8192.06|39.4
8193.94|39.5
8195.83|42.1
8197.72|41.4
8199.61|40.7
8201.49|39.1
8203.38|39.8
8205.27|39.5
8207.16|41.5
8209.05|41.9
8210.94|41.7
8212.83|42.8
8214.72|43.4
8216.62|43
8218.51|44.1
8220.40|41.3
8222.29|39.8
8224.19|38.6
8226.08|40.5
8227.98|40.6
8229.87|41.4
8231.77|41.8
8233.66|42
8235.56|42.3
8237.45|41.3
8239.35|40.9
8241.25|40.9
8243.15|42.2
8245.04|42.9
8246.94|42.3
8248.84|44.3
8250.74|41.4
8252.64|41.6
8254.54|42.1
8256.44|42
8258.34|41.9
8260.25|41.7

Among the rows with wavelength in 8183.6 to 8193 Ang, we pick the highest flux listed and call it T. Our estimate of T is 40.2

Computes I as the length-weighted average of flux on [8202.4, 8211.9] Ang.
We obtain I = 40.9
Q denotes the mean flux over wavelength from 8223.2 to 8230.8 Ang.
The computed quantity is 40.3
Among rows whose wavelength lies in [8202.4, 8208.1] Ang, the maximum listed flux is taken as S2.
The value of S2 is 41.5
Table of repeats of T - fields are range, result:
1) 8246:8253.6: 44.3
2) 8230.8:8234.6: 42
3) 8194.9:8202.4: 42.1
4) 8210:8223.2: 44.1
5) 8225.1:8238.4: 42.3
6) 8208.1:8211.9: 41.9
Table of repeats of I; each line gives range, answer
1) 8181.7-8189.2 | 39.9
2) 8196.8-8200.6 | 41.1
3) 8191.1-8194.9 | 39.4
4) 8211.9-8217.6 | 43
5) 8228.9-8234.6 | 41.8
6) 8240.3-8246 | 42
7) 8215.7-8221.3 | 42.8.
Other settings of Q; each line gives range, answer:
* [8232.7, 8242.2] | 41.5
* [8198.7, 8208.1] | 40.1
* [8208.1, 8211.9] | 41.8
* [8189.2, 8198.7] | 40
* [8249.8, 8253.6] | 41.5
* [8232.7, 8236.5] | 42.2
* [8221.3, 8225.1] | 39.2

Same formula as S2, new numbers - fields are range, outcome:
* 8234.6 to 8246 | 42.9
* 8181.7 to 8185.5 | 41.4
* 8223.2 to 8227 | 40.5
